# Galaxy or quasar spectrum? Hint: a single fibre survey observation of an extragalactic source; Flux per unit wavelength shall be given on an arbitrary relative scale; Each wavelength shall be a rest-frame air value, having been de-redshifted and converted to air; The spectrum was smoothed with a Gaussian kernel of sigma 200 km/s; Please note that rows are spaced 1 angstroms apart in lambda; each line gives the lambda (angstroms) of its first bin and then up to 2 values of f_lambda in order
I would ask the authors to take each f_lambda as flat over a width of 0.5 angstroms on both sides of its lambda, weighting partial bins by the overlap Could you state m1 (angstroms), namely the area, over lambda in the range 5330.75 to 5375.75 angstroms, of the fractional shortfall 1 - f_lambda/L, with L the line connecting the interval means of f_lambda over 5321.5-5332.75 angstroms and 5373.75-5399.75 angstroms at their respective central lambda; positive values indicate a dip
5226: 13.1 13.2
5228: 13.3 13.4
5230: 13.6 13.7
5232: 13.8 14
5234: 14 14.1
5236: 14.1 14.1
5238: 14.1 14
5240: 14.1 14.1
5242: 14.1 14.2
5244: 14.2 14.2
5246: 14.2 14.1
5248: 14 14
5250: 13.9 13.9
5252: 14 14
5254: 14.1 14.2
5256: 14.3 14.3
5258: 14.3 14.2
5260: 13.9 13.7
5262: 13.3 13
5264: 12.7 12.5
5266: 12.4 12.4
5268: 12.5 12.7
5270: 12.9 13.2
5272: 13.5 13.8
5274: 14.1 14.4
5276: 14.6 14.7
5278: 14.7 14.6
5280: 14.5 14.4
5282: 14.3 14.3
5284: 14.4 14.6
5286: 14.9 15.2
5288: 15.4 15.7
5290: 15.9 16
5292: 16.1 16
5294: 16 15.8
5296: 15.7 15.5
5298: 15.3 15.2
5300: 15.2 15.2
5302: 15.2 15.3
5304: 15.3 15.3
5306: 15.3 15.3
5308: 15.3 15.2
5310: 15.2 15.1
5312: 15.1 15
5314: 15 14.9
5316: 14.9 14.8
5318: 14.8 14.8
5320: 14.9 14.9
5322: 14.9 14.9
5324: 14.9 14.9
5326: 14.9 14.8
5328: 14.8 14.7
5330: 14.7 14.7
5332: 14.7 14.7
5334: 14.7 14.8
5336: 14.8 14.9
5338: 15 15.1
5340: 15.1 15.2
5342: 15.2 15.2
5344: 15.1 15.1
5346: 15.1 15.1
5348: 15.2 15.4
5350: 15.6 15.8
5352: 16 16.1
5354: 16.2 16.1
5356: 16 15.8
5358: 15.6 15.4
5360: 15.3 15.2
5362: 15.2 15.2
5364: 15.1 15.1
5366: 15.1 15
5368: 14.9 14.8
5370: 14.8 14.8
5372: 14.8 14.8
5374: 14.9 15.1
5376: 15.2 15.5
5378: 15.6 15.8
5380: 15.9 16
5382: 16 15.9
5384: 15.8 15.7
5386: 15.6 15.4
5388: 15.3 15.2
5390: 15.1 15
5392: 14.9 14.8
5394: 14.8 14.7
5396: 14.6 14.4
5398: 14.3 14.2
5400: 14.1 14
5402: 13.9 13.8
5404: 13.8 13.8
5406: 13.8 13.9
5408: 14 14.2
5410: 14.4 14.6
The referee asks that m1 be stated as -0.6 angstroms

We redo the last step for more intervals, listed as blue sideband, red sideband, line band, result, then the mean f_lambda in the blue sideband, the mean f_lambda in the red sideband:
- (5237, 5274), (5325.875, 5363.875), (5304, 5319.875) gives -0.4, 13.7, 15.2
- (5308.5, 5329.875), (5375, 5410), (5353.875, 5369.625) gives -0.5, 14.9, 14.8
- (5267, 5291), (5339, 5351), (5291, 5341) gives -1.0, 14.3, 15.2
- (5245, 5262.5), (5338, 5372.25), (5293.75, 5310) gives -0.8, 14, 15.3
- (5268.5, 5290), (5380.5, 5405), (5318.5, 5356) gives -1.3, 14.4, 14.9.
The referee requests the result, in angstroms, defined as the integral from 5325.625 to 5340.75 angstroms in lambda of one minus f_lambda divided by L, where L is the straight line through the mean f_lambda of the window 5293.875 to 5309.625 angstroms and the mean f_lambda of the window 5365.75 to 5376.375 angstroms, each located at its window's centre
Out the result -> 0.33 angstroms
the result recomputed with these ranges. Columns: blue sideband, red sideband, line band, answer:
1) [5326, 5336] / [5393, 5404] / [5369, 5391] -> -1.5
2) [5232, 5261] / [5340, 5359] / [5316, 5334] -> 0.4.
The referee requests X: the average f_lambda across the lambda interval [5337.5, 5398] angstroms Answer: 15.3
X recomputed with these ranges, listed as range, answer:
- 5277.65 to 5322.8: 15.1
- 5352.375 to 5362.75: 15.7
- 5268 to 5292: 14.5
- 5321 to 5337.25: 14.8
